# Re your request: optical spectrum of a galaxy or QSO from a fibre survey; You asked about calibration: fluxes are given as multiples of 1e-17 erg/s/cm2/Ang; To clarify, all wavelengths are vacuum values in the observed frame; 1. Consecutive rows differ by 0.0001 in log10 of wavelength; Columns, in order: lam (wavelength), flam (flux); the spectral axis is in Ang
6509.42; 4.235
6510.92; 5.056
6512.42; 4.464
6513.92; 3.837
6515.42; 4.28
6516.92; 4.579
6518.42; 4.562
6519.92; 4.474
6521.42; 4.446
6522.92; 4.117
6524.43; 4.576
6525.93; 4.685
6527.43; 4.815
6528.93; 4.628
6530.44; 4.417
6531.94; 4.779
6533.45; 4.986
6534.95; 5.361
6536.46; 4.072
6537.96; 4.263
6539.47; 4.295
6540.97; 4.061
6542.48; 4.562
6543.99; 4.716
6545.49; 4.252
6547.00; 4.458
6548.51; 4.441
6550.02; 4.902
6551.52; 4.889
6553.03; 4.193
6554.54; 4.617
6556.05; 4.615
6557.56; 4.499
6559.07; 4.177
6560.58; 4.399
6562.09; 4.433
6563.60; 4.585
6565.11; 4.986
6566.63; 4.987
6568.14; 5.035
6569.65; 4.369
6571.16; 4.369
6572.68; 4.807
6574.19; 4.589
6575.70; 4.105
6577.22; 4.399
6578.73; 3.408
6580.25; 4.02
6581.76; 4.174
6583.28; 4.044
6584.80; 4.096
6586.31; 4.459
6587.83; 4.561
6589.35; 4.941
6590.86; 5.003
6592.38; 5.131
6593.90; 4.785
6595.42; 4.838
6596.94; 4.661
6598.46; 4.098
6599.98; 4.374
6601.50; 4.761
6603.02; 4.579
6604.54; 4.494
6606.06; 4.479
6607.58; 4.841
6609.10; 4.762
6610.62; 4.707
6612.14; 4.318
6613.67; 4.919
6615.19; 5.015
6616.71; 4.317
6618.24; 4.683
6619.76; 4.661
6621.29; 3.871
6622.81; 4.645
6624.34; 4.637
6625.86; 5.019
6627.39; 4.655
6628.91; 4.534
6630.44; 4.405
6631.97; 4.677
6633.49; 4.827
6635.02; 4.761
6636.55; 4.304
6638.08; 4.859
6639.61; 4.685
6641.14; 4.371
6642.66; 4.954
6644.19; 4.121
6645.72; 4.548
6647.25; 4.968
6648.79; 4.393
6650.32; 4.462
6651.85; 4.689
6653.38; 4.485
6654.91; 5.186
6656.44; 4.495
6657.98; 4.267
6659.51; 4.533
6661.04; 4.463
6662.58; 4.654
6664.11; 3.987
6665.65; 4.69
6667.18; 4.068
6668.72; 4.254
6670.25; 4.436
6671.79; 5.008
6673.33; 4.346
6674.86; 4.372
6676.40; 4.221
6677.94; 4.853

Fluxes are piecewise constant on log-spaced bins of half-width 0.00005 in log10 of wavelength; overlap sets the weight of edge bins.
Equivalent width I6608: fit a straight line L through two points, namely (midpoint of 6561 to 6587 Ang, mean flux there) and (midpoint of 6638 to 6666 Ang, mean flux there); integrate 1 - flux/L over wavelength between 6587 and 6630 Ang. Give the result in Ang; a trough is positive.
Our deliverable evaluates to -1.7 Ang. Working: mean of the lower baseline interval 4.4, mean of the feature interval 4.65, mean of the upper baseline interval 4.56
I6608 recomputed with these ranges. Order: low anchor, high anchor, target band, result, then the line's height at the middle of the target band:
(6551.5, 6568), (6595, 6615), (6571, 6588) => 1.3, 4.59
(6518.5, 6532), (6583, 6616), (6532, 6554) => 0.1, 4.56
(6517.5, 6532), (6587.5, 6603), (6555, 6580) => 0.9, 4.64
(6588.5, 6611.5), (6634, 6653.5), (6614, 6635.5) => 0.0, 4.64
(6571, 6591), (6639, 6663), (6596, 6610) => -0.5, 4.41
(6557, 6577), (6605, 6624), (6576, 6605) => 0.8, 4.58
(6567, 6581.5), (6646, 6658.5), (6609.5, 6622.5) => -0.2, 4.5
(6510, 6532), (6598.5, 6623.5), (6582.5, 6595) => -0.2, 4.56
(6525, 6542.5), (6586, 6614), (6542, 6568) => 0.1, 4.61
